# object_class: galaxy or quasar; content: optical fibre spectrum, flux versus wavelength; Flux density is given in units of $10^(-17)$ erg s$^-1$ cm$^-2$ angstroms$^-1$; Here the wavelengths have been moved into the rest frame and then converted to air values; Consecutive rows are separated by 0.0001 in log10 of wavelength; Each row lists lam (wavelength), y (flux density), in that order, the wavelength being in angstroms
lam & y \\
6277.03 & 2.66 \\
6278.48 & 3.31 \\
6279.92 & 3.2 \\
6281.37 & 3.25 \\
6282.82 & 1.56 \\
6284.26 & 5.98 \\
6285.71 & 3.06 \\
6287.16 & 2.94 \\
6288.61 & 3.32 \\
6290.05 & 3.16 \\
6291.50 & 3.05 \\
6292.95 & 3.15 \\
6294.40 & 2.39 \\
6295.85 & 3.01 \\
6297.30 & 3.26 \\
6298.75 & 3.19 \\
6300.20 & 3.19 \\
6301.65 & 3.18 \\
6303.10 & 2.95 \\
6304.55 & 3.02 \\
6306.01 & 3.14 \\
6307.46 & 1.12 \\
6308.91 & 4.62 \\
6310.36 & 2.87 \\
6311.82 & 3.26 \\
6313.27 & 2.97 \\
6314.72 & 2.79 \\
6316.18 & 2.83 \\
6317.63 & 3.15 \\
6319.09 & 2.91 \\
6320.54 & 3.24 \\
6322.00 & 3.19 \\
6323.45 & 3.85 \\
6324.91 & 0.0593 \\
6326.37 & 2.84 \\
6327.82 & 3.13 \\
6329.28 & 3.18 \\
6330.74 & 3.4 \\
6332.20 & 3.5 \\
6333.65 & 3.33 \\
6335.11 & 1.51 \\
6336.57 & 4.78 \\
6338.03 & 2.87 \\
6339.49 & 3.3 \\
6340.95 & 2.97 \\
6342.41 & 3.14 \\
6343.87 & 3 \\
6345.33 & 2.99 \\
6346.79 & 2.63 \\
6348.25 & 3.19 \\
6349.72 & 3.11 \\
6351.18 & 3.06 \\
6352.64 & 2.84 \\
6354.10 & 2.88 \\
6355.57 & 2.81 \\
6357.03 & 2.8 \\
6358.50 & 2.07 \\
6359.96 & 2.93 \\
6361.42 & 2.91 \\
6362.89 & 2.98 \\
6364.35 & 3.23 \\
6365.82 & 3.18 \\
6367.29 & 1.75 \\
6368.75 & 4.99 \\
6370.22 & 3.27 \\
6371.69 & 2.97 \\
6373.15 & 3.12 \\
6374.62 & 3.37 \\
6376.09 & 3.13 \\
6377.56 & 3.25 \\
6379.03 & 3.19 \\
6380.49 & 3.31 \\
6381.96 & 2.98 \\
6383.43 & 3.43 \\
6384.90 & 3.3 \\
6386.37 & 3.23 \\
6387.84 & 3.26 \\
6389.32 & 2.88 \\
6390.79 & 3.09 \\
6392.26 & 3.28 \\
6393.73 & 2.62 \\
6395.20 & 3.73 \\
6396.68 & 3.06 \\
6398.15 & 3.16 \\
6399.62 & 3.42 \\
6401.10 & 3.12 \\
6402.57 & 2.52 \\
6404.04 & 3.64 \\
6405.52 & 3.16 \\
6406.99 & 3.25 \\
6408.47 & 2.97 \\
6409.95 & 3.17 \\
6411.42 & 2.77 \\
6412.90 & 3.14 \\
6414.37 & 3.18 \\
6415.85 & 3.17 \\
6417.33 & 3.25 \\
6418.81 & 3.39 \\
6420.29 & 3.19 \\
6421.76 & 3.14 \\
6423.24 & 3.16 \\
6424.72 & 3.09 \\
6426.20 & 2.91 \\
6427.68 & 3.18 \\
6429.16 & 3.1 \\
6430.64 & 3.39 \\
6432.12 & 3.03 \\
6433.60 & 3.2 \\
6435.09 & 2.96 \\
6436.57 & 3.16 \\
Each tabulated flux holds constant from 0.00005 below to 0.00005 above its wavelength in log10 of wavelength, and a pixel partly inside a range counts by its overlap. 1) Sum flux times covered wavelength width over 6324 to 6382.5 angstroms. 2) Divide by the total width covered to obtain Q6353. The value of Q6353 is 3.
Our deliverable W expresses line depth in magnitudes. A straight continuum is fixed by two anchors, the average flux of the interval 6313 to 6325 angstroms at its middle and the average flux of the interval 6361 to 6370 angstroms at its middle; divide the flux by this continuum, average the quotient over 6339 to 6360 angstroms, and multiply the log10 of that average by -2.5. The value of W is 0.07 mag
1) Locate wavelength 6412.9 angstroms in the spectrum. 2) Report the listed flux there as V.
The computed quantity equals 3.14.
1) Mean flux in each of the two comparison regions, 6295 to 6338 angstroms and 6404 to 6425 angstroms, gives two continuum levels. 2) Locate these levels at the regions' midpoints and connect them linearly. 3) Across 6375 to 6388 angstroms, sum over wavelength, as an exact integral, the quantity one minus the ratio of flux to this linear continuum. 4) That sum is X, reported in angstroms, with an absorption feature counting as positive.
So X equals -0.5 angstroms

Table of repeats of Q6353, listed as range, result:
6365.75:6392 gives 3.21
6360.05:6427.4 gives 3.16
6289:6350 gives 3.01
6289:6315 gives 3.03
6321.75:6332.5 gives 2.86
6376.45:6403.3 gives 3.16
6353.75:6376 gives 3.02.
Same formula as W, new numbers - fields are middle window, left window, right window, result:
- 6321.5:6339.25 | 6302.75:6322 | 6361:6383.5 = 0.03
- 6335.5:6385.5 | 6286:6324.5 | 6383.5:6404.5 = 0.01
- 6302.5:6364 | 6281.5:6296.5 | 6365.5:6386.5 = 0.09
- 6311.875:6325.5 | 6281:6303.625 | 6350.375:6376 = 0.10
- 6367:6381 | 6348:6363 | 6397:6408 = -0.11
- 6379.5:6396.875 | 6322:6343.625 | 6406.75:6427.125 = -0.04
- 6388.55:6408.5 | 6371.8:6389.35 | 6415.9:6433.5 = 0.02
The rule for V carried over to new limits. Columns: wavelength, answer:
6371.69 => 2.97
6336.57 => 4.78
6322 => 3.19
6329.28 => 3.18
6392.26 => 3.28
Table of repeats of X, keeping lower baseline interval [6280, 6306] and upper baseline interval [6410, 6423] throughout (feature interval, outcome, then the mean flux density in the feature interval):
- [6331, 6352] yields 0.3 angstroms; 3.1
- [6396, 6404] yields 0.1 angstroms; 3.11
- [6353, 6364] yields 1.3 angstroms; 2.79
